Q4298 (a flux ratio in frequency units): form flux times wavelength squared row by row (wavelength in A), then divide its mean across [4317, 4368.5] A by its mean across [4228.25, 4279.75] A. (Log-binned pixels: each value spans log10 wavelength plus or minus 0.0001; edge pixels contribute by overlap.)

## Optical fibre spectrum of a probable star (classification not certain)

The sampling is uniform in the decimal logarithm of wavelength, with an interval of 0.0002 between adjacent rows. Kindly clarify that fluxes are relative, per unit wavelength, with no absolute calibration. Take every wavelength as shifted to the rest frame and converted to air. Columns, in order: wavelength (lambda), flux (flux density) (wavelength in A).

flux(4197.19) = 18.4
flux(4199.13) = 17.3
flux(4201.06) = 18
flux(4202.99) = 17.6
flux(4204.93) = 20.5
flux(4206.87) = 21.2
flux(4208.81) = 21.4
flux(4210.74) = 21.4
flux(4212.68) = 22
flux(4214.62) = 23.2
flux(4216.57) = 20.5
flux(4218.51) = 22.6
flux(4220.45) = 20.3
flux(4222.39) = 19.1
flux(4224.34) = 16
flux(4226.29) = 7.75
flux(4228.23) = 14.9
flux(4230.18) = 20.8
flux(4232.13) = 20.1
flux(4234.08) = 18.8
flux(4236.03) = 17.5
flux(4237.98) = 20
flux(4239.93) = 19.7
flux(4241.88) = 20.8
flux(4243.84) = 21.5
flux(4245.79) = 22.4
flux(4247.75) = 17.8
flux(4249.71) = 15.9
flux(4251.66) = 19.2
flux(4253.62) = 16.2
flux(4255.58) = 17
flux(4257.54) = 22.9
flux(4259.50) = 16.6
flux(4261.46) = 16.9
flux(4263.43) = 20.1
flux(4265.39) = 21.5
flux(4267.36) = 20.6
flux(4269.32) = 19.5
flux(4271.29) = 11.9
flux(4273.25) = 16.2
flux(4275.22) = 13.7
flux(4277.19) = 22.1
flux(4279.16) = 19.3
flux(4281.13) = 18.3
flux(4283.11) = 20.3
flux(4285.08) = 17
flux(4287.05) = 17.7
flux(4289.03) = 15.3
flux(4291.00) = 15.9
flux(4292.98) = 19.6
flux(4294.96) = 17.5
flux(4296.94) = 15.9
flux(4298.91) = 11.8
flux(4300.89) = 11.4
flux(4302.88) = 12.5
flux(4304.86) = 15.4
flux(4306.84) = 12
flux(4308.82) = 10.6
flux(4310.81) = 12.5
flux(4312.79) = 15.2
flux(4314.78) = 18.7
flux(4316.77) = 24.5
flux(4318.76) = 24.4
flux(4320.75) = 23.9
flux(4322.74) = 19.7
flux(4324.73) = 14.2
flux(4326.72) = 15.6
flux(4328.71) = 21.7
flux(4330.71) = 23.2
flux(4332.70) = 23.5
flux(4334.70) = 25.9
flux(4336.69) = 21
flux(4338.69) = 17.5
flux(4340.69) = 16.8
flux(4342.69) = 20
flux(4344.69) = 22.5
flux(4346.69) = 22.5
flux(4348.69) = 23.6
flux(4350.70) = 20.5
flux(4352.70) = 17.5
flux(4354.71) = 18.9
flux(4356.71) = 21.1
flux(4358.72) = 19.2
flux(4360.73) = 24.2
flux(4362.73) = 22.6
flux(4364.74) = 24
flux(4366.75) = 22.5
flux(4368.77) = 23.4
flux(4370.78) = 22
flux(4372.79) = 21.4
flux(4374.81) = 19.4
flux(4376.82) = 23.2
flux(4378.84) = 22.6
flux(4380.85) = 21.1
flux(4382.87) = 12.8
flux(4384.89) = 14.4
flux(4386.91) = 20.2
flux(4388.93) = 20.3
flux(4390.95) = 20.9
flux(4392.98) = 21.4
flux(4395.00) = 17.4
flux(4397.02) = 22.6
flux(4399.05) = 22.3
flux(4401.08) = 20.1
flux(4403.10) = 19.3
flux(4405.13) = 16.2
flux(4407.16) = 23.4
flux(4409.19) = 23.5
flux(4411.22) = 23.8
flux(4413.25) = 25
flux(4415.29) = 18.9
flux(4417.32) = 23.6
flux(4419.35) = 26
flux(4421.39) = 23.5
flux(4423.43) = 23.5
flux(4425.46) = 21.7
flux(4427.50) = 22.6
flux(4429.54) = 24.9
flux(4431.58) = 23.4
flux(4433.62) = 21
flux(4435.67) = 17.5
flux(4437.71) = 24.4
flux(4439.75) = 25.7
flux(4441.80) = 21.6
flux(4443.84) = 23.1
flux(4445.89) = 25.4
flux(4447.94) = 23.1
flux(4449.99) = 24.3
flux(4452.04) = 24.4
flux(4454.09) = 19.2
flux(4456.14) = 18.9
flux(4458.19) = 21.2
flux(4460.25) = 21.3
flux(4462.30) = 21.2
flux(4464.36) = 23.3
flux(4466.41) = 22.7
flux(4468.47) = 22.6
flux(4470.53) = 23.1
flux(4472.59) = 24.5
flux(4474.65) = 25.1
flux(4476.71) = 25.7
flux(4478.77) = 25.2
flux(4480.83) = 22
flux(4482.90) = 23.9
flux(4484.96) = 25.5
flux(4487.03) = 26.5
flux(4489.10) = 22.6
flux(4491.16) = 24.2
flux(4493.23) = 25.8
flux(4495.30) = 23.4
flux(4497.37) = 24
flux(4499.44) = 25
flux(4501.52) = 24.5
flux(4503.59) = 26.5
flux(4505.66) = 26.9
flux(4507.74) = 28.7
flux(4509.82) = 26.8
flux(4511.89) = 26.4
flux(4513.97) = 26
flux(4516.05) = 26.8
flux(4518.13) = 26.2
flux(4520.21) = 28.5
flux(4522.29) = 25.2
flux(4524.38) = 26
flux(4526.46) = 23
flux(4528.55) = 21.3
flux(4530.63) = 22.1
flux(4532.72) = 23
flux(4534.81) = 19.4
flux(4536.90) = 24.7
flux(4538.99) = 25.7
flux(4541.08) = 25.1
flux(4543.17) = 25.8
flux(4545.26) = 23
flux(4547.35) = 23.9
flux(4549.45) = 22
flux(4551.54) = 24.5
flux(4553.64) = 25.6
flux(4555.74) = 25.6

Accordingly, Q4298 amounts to 1.2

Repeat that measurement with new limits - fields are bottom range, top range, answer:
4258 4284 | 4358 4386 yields 1.20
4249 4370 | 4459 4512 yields 1.41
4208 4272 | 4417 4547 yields 1.41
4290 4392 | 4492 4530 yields 1.43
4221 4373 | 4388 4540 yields 1.35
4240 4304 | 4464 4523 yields 1.57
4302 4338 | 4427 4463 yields 1.27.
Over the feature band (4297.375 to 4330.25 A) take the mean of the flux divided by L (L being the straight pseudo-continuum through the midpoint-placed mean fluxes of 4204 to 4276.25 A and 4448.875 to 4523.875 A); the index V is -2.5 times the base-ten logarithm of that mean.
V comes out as 0.23 mag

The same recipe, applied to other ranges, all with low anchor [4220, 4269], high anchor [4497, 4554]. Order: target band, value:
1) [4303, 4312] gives 0.49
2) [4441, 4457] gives 0.03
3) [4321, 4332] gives 0.06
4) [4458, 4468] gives 0.07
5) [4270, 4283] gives 0.13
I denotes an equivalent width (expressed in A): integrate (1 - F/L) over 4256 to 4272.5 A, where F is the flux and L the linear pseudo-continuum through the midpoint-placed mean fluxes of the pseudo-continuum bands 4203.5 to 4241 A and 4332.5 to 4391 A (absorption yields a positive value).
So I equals 0.9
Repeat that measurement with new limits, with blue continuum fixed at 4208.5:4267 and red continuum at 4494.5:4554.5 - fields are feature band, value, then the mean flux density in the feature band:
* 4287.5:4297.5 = 1.6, 16.9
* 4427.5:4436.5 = 0.4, 21.9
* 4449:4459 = 0.8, 21.6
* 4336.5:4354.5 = 1.0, 20.1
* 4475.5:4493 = -0.4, 24.5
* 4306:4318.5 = 2.7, 16.1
